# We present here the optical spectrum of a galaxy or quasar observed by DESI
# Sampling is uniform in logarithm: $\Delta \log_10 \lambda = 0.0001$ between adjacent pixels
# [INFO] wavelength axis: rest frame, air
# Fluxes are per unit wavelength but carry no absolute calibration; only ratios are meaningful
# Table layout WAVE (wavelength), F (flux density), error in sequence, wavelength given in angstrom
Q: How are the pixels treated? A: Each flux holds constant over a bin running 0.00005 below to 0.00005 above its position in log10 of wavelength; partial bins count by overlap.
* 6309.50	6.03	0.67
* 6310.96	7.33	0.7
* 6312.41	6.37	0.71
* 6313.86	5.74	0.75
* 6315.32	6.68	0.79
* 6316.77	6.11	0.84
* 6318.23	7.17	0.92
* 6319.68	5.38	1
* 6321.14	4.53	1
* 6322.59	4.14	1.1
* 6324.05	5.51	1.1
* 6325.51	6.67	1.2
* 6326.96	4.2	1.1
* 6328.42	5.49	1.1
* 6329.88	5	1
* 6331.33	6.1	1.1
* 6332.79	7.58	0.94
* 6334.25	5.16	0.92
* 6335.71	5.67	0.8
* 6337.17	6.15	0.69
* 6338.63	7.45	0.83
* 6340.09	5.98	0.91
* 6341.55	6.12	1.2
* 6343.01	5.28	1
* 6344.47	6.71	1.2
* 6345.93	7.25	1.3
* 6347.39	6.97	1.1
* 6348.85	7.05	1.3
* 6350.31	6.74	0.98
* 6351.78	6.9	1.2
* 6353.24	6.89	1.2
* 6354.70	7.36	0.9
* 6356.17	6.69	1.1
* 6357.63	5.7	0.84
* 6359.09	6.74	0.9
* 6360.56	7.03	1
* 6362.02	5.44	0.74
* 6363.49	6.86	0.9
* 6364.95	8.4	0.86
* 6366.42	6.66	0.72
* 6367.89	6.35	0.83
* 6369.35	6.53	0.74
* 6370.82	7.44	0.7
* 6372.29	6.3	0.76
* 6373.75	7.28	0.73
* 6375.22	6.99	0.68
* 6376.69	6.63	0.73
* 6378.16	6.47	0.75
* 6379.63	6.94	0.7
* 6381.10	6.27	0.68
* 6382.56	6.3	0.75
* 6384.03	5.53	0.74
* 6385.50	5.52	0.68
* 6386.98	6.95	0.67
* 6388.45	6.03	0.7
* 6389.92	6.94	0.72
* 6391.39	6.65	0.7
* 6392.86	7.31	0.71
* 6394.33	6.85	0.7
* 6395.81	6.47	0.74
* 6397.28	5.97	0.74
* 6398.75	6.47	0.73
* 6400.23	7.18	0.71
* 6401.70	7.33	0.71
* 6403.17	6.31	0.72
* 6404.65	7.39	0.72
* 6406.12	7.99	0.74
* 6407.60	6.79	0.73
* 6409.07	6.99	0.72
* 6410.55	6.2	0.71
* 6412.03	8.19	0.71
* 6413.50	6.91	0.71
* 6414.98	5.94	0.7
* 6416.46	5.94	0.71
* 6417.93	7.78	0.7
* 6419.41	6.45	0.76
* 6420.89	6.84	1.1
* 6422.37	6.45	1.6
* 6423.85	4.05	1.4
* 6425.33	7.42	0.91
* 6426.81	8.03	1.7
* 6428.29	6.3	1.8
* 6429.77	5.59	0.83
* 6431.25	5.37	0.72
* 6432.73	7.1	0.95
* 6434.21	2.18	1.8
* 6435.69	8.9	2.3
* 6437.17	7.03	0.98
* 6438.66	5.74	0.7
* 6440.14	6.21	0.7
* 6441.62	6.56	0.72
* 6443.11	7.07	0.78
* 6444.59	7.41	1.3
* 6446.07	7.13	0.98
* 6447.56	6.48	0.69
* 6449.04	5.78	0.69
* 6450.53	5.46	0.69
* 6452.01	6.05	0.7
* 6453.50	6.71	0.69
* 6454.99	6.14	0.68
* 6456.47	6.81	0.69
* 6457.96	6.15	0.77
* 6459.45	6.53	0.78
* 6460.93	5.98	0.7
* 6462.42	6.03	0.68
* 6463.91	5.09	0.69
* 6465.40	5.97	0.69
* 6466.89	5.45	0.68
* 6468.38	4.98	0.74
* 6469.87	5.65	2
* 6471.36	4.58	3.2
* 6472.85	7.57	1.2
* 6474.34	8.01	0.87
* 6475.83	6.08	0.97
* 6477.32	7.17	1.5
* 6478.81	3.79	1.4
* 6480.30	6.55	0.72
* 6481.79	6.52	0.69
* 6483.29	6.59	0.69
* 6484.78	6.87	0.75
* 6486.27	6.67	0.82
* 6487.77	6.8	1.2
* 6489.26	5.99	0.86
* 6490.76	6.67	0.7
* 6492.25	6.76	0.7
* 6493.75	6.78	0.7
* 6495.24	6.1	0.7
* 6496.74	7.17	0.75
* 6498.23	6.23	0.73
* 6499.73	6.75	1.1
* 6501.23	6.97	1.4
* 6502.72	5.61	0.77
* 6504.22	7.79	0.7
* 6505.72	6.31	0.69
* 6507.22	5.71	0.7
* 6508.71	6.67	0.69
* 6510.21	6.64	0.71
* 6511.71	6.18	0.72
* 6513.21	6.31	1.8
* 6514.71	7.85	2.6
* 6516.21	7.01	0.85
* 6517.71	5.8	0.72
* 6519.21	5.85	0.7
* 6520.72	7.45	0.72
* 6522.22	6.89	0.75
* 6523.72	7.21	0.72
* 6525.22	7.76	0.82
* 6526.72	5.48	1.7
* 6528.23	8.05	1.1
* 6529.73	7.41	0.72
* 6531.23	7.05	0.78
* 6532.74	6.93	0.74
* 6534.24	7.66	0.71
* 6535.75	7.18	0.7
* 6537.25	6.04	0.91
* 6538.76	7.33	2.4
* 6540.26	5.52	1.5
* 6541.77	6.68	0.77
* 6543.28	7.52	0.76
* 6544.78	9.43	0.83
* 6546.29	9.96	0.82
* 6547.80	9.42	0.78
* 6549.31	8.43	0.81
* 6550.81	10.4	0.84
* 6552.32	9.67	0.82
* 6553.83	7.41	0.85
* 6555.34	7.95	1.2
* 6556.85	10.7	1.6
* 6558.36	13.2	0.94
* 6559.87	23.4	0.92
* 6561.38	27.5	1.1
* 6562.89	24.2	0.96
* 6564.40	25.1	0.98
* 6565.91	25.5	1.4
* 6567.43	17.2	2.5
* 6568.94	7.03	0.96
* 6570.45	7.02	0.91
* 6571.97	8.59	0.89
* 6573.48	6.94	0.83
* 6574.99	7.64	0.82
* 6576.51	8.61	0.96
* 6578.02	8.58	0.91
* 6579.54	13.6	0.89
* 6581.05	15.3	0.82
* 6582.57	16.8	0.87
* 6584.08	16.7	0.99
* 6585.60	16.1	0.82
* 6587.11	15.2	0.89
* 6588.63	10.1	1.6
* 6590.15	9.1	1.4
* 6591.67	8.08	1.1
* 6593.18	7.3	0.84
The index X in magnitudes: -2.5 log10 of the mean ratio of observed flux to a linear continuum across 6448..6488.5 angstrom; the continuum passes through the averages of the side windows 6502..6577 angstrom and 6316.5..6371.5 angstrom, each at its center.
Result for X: 0.332 mag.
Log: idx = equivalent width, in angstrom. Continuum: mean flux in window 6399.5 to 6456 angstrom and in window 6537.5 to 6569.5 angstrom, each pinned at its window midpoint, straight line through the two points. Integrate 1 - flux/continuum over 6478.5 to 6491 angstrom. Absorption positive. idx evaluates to 4.1 angstrom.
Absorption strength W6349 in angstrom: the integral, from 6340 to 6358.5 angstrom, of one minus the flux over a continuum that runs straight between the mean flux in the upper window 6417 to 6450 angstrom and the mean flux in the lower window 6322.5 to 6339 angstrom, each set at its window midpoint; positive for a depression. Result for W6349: -2.2 angstrom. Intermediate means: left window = 5.78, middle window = 6.61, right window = 6.44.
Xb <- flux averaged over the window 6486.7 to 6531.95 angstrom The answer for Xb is 6.71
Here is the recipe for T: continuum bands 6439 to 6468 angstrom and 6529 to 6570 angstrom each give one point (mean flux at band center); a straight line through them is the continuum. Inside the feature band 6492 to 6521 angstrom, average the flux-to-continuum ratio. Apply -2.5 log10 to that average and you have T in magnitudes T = 0.37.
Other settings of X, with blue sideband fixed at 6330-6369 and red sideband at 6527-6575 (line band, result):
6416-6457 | 0.31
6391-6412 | 0.12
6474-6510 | 0.44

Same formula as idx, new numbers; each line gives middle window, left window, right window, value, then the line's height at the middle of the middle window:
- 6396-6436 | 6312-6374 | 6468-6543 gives -0.77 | 6.45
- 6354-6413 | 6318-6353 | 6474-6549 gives -4.38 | 6.27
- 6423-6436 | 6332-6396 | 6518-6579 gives 3.11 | 7.91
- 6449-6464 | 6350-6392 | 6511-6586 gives 4.16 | 8.48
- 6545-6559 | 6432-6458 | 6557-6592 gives 3.64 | 13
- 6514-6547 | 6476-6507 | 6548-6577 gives 9.94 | 10.3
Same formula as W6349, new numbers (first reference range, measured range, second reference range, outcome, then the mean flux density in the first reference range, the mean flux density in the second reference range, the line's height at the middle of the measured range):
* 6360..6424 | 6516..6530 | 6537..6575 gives 5.26 angstrom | 6.69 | 12.1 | 11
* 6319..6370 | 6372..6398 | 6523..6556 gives 0.13 angstrom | 6.25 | 7.75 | 6.56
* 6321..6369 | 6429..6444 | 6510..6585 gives 3.57 angstrom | 6.29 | 10.3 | 8.12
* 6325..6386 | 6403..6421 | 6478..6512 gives -1.32 angstrom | 6.45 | 6.45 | 6.45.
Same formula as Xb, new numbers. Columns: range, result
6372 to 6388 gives 6.47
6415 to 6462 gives 6.37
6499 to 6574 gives 9.47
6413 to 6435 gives 6.15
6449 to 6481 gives 6.03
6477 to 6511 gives 6.48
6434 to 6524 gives 6.4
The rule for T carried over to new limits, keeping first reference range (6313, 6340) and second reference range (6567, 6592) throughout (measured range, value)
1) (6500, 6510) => 0.43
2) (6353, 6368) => -0.03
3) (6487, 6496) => 0.40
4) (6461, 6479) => 0.45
